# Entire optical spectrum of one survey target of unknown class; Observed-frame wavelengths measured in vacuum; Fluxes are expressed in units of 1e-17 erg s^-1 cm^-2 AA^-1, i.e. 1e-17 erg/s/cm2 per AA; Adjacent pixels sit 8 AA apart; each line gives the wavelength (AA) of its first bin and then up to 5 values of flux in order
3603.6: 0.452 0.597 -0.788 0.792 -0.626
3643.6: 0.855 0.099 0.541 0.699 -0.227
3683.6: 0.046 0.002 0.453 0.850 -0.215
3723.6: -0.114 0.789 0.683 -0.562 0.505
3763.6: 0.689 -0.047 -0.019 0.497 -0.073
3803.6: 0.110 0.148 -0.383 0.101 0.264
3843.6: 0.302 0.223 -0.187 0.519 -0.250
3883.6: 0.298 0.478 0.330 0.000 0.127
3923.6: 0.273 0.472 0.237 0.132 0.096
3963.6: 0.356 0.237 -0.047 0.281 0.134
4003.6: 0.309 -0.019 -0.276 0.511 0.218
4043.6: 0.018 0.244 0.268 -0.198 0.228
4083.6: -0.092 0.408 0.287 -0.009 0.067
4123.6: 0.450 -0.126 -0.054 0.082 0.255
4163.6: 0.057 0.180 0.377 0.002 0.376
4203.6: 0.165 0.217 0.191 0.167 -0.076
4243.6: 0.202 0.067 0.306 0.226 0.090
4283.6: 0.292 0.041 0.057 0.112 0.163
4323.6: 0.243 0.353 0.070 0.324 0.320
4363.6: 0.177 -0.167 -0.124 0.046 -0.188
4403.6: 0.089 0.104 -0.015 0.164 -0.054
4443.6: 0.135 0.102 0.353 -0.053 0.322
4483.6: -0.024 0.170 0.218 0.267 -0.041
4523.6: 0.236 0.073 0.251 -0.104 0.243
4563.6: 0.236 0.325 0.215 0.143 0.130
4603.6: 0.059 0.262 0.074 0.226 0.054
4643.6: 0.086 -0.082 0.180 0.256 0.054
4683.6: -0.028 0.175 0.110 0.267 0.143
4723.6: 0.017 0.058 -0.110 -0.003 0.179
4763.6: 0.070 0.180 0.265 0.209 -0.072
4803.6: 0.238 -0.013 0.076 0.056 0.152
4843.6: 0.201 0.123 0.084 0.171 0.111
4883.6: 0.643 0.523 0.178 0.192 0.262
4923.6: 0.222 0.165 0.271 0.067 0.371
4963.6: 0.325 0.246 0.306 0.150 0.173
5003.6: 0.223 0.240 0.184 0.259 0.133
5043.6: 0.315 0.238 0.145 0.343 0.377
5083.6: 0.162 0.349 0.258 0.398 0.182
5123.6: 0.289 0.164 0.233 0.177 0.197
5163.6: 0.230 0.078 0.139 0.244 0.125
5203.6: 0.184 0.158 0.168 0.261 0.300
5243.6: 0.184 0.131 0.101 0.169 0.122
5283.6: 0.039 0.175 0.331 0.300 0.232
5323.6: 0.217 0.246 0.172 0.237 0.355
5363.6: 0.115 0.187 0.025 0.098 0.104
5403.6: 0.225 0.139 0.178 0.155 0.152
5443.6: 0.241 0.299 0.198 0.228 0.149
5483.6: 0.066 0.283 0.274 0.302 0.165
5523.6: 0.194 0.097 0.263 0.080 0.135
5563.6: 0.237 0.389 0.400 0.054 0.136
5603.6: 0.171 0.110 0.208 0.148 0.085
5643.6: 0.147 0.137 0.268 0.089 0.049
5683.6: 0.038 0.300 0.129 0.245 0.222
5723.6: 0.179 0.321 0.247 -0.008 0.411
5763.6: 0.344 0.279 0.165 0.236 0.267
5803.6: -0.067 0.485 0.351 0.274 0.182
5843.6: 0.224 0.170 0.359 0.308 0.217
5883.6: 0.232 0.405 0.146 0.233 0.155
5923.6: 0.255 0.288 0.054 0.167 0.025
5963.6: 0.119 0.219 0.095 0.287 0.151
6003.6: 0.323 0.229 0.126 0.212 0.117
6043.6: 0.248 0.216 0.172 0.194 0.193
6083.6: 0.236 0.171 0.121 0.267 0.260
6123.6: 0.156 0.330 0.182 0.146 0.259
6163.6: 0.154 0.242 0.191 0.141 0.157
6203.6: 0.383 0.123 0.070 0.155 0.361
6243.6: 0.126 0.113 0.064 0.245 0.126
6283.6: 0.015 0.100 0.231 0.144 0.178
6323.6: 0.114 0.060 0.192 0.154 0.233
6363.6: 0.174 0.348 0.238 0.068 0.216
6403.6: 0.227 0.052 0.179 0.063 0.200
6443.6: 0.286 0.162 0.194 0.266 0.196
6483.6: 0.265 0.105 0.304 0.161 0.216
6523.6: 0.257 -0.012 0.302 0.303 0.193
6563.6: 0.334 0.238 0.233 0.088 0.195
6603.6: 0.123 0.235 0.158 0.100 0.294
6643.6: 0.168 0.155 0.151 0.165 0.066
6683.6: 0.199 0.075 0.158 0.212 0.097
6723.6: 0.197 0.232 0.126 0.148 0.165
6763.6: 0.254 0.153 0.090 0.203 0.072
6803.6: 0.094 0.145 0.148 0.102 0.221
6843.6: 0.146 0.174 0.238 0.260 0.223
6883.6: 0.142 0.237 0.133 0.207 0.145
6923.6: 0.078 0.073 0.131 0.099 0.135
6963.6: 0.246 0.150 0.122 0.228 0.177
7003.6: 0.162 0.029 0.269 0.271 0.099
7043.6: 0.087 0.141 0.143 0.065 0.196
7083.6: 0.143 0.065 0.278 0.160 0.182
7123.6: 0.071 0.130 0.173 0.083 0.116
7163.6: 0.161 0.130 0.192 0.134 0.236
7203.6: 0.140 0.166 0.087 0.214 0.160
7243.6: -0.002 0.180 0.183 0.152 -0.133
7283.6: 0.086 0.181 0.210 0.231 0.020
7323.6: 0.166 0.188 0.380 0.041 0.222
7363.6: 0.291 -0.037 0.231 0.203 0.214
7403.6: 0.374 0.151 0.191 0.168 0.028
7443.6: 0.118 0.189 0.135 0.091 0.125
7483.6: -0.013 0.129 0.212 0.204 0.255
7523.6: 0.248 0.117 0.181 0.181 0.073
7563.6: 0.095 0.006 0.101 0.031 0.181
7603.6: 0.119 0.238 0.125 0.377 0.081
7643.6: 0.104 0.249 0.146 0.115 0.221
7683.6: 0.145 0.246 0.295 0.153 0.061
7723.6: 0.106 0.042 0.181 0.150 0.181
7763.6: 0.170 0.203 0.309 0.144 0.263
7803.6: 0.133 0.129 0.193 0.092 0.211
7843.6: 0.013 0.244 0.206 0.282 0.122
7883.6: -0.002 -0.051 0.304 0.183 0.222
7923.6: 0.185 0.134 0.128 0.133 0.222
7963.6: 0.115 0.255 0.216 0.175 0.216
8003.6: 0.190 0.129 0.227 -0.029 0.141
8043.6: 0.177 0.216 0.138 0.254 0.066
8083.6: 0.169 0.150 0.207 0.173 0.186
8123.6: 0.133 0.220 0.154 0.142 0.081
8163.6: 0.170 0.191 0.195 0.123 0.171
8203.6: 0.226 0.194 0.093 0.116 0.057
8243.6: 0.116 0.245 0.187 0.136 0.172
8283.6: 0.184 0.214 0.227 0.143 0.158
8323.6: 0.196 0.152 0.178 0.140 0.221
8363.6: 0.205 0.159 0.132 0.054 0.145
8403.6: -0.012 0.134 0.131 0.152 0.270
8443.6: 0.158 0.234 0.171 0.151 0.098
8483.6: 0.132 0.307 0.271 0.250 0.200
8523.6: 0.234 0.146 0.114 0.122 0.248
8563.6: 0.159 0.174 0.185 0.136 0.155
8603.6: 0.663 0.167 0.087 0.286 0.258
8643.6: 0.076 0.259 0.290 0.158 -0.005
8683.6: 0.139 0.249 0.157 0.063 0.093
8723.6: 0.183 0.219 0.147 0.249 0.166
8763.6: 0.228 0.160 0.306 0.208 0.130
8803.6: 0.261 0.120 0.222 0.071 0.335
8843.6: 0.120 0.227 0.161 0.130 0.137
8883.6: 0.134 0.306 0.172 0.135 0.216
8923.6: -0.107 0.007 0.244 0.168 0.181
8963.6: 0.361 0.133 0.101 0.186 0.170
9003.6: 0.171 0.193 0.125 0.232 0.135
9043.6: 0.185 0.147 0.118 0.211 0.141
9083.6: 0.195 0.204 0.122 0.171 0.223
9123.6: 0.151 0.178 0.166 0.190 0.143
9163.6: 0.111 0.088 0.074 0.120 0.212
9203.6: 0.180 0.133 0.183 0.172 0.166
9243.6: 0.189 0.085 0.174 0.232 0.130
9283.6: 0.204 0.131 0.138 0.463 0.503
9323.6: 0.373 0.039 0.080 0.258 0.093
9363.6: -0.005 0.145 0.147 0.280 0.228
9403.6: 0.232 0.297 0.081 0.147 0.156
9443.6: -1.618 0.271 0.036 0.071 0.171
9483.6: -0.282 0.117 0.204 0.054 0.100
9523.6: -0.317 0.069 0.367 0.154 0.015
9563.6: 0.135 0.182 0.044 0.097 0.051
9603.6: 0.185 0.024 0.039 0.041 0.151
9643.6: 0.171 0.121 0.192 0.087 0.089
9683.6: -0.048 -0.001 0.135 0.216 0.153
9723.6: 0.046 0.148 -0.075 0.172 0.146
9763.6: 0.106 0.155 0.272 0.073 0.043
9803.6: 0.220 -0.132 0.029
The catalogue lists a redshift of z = 0.311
